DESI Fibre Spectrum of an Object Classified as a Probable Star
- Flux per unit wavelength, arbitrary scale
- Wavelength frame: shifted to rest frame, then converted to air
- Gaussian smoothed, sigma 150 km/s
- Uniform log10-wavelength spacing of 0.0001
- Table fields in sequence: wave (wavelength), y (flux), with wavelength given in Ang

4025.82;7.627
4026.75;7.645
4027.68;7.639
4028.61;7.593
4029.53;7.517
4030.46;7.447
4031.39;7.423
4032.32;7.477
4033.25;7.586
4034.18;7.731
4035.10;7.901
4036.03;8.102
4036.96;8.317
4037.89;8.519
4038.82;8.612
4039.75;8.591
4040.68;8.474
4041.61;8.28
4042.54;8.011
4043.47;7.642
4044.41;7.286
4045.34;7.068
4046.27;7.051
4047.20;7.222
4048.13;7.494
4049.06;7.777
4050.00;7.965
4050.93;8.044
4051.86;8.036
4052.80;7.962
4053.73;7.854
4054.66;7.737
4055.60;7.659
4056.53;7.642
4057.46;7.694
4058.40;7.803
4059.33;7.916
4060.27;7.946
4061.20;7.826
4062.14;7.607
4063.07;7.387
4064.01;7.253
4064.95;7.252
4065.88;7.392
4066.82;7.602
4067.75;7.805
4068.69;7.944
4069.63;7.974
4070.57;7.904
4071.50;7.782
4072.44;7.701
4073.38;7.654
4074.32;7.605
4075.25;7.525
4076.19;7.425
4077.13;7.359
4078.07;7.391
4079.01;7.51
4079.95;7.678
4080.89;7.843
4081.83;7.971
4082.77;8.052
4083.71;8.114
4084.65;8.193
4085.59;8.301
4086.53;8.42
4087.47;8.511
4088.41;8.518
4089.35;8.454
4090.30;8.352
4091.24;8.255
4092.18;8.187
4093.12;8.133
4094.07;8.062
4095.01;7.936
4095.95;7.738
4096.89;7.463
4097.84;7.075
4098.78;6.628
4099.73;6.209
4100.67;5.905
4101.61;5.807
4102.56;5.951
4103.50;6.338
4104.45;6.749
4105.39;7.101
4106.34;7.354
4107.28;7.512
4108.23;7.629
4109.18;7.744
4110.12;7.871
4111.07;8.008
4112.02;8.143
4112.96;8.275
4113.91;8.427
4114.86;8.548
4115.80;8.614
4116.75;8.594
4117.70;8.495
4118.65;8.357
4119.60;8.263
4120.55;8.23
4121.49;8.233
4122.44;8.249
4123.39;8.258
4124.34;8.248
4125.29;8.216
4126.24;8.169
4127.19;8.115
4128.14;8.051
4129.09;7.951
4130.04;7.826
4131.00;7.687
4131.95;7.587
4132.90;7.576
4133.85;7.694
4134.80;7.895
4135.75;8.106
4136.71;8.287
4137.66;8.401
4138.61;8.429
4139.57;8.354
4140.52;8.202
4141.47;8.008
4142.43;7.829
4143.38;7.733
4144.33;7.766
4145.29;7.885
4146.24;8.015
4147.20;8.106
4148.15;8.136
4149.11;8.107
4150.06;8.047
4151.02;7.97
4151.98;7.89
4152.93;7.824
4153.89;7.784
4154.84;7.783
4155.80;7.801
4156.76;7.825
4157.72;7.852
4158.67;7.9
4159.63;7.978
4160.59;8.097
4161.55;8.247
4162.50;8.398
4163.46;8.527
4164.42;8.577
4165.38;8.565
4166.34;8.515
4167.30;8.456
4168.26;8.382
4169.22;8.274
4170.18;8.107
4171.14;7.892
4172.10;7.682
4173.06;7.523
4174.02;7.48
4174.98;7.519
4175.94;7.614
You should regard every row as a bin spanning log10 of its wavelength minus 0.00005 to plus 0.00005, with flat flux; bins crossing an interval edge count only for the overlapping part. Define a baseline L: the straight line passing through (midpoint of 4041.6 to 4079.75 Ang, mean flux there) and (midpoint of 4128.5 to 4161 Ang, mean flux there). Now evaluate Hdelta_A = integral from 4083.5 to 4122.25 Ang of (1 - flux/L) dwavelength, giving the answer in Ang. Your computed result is 0.1 Ang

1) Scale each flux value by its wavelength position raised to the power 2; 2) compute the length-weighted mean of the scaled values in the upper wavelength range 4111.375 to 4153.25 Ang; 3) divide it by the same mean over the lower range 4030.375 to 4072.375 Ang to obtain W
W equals 1.08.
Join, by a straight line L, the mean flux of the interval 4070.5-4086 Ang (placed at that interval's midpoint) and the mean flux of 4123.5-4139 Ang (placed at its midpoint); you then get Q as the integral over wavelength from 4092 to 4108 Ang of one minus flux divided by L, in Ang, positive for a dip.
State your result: 1.6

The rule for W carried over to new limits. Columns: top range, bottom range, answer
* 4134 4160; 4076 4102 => 1.07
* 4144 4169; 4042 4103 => 1.10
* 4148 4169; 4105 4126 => 1.02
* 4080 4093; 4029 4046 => 1.07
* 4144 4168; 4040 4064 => 1.10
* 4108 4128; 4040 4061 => 1.10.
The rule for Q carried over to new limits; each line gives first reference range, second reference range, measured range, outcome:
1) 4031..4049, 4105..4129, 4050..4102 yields 1.6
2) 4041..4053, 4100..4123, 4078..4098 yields -0.9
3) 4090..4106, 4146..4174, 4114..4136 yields -1.7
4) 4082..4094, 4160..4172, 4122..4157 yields 1.3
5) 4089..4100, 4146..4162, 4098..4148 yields 0.2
